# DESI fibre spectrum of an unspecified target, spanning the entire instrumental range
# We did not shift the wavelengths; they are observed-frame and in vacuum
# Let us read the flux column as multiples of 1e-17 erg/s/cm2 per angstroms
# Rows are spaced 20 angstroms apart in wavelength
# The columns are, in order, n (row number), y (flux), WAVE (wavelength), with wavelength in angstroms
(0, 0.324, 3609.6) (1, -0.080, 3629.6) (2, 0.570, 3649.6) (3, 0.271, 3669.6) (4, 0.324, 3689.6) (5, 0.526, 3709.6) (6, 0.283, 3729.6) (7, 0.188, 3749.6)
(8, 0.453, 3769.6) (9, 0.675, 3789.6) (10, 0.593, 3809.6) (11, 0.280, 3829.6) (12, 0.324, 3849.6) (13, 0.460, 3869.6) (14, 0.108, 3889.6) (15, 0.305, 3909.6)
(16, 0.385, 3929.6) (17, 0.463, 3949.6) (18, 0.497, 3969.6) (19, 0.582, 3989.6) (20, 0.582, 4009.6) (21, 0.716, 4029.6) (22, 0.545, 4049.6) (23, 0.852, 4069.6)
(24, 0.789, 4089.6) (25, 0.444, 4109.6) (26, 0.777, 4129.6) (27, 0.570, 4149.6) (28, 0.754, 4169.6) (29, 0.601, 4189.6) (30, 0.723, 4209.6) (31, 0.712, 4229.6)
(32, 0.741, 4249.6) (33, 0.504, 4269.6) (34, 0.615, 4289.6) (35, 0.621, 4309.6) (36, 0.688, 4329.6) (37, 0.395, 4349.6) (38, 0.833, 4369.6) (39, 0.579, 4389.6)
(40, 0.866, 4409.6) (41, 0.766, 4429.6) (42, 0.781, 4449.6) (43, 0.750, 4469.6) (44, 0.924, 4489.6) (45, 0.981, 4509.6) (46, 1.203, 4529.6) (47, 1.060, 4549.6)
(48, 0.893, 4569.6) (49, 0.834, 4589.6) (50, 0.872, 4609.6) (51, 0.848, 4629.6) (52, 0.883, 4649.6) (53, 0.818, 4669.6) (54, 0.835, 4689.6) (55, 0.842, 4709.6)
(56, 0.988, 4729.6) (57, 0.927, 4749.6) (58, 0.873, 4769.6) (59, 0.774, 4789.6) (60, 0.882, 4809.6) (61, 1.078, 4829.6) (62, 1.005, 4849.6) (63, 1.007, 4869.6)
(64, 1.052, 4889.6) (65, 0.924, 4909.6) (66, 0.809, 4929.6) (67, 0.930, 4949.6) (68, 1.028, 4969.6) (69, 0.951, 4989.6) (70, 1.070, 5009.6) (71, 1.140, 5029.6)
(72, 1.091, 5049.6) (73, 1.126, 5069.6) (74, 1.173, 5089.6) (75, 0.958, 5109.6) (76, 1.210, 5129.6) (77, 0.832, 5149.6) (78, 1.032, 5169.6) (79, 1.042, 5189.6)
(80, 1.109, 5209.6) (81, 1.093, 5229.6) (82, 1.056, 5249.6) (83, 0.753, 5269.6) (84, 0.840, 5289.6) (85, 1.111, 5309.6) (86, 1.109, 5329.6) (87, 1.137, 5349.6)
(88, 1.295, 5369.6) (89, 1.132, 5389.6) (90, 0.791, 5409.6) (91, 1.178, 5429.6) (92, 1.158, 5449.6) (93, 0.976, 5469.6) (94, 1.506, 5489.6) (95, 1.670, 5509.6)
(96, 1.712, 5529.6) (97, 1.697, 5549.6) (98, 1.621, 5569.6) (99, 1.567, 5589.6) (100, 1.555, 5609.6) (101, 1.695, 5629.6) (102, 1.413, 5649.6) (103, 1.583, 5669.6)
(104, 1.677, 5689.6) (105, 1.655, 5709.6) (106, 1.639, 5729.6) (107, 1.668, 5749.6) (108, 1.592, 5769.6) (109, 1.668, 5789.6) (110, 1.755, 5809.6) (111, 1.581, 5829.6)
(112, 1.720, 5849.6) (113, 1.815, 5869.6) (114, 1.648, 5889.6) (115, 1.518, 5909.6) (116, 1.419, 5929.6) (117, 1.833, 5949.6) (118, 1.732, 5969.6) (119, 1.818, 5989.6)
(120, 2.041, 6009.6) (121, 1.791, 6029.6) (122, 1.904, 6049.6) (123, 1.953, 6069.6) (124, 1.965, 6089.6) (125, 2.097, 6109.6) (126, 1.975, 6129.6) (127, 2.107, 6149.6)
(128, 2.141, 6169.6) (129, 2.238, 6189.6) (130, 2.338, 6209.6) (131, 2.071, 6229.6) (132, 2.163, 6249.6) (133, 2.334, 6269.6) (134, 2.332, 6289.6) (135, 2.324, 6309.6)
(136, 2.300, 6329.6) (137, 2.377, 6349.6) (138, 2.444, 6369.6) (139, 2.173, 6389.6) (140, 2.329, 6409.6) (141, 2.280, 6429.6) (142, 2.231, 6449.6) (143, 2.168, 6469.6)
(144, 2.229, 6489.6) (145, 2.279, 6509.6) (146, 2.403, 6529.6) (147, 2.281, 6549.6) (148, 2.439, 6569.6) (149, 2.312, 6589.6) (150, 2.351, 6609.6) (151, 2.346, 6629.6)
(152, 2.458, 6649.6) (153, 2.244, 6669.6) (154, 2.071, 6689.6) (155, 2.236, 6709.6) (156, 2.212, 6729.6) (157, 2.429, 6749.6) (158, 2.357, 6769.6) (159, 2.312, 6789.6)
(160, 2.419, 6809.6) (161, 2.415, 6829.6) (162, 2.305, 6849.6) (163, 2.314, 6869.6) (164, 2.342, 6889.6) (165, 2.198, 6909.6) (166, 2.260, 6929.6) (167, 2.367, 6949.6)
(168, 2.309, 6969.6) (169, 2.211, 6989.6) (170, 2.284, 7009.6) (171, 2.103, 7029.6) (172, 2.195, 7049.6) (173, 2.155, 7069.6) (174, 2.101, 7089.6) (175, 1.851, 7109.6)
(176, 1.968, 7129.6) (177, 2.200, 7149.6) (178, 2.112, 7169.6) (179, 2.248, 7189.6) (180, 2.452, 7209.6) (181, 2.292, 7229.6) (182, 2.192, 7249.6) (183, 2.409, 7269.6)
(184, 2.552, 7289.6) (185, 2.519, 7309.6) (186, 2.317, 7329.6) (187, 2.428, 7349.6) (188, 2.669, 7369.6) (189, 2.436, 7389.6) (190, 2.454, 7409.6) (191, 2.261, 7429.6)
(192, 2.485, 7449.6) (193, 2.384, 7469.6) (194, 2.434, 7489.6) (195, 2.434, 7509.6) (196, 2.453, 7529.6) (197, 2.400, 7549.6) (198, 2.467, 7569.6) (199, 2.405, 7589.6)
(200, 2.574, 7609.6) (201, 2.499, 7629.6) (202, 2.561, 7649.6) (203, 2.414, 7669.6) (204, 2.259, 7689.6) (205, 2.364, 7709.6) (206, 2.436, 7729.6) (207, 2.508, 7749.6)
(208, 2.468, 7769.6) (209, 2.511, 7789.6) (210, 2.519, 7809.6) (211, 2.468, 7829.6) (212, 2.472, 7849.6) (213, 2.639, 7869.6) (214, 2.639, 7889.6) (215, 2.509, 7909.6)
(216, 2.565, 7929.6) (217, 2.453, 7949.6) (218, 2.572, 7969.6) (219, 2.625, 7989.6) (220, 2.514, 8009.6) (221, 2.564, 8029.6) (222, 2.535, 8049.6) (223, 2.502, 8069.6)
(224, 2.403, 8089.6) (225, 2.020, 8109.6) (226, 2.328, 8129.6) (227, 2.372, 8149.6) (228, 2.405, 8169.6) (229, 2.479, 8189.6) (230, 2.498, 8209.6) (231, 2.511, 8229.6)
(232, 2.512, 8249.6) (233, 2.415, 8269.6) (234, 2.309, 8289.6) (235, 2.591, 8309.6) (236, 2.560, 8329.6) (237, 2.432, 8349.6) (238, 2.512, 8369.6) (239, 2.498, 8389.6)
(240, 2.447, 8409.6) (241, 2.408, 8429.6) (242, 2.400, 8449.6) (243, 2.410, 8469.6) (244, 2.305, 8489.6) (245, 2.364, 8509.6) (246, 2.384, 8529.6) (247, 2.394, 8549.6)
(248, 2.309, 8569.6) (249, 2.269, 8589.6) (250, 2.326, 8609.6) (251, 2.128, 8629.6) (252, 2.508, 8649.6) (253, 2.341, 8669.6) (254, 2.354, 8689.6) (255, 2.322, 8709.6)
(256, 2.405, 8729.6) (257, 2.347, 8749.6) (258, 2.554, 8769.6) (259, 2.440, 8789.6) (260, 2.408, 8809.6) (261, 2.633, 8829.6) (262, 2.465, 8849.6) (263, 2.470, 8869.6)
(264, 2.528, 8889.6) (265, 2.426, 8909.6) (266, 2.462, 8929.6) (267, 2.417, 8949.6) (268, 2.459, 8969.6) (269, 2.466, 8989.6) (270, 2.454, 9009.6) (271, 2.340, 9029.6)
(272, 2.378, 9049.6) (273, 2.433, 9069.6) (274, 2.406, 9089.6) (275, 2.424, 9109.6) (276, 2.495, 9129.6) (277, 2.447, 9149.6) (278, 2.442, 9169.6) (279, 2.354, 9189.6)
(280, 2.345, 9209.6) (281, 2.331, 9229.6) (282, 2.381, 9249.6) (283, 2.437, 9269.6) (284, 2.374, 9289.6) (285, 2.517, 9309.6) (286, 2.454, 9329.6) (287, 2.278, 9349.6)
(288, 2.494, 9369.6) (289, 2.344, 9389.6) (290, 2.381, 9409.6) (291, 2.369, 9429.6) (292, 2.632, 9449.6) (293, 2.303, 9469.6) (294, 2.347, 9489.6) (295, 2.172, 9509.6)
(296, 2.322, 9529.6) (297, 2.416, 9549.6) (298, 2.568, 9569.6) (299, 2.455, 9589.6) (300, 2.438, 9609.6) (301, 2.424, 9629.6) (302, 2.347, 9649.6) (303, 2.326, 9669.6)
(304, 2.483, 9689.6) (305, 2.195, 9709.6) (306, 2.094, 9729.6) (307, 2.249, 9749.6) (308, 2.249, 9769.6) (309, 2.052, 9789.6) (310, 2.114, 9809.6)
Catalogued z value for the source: 0.376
